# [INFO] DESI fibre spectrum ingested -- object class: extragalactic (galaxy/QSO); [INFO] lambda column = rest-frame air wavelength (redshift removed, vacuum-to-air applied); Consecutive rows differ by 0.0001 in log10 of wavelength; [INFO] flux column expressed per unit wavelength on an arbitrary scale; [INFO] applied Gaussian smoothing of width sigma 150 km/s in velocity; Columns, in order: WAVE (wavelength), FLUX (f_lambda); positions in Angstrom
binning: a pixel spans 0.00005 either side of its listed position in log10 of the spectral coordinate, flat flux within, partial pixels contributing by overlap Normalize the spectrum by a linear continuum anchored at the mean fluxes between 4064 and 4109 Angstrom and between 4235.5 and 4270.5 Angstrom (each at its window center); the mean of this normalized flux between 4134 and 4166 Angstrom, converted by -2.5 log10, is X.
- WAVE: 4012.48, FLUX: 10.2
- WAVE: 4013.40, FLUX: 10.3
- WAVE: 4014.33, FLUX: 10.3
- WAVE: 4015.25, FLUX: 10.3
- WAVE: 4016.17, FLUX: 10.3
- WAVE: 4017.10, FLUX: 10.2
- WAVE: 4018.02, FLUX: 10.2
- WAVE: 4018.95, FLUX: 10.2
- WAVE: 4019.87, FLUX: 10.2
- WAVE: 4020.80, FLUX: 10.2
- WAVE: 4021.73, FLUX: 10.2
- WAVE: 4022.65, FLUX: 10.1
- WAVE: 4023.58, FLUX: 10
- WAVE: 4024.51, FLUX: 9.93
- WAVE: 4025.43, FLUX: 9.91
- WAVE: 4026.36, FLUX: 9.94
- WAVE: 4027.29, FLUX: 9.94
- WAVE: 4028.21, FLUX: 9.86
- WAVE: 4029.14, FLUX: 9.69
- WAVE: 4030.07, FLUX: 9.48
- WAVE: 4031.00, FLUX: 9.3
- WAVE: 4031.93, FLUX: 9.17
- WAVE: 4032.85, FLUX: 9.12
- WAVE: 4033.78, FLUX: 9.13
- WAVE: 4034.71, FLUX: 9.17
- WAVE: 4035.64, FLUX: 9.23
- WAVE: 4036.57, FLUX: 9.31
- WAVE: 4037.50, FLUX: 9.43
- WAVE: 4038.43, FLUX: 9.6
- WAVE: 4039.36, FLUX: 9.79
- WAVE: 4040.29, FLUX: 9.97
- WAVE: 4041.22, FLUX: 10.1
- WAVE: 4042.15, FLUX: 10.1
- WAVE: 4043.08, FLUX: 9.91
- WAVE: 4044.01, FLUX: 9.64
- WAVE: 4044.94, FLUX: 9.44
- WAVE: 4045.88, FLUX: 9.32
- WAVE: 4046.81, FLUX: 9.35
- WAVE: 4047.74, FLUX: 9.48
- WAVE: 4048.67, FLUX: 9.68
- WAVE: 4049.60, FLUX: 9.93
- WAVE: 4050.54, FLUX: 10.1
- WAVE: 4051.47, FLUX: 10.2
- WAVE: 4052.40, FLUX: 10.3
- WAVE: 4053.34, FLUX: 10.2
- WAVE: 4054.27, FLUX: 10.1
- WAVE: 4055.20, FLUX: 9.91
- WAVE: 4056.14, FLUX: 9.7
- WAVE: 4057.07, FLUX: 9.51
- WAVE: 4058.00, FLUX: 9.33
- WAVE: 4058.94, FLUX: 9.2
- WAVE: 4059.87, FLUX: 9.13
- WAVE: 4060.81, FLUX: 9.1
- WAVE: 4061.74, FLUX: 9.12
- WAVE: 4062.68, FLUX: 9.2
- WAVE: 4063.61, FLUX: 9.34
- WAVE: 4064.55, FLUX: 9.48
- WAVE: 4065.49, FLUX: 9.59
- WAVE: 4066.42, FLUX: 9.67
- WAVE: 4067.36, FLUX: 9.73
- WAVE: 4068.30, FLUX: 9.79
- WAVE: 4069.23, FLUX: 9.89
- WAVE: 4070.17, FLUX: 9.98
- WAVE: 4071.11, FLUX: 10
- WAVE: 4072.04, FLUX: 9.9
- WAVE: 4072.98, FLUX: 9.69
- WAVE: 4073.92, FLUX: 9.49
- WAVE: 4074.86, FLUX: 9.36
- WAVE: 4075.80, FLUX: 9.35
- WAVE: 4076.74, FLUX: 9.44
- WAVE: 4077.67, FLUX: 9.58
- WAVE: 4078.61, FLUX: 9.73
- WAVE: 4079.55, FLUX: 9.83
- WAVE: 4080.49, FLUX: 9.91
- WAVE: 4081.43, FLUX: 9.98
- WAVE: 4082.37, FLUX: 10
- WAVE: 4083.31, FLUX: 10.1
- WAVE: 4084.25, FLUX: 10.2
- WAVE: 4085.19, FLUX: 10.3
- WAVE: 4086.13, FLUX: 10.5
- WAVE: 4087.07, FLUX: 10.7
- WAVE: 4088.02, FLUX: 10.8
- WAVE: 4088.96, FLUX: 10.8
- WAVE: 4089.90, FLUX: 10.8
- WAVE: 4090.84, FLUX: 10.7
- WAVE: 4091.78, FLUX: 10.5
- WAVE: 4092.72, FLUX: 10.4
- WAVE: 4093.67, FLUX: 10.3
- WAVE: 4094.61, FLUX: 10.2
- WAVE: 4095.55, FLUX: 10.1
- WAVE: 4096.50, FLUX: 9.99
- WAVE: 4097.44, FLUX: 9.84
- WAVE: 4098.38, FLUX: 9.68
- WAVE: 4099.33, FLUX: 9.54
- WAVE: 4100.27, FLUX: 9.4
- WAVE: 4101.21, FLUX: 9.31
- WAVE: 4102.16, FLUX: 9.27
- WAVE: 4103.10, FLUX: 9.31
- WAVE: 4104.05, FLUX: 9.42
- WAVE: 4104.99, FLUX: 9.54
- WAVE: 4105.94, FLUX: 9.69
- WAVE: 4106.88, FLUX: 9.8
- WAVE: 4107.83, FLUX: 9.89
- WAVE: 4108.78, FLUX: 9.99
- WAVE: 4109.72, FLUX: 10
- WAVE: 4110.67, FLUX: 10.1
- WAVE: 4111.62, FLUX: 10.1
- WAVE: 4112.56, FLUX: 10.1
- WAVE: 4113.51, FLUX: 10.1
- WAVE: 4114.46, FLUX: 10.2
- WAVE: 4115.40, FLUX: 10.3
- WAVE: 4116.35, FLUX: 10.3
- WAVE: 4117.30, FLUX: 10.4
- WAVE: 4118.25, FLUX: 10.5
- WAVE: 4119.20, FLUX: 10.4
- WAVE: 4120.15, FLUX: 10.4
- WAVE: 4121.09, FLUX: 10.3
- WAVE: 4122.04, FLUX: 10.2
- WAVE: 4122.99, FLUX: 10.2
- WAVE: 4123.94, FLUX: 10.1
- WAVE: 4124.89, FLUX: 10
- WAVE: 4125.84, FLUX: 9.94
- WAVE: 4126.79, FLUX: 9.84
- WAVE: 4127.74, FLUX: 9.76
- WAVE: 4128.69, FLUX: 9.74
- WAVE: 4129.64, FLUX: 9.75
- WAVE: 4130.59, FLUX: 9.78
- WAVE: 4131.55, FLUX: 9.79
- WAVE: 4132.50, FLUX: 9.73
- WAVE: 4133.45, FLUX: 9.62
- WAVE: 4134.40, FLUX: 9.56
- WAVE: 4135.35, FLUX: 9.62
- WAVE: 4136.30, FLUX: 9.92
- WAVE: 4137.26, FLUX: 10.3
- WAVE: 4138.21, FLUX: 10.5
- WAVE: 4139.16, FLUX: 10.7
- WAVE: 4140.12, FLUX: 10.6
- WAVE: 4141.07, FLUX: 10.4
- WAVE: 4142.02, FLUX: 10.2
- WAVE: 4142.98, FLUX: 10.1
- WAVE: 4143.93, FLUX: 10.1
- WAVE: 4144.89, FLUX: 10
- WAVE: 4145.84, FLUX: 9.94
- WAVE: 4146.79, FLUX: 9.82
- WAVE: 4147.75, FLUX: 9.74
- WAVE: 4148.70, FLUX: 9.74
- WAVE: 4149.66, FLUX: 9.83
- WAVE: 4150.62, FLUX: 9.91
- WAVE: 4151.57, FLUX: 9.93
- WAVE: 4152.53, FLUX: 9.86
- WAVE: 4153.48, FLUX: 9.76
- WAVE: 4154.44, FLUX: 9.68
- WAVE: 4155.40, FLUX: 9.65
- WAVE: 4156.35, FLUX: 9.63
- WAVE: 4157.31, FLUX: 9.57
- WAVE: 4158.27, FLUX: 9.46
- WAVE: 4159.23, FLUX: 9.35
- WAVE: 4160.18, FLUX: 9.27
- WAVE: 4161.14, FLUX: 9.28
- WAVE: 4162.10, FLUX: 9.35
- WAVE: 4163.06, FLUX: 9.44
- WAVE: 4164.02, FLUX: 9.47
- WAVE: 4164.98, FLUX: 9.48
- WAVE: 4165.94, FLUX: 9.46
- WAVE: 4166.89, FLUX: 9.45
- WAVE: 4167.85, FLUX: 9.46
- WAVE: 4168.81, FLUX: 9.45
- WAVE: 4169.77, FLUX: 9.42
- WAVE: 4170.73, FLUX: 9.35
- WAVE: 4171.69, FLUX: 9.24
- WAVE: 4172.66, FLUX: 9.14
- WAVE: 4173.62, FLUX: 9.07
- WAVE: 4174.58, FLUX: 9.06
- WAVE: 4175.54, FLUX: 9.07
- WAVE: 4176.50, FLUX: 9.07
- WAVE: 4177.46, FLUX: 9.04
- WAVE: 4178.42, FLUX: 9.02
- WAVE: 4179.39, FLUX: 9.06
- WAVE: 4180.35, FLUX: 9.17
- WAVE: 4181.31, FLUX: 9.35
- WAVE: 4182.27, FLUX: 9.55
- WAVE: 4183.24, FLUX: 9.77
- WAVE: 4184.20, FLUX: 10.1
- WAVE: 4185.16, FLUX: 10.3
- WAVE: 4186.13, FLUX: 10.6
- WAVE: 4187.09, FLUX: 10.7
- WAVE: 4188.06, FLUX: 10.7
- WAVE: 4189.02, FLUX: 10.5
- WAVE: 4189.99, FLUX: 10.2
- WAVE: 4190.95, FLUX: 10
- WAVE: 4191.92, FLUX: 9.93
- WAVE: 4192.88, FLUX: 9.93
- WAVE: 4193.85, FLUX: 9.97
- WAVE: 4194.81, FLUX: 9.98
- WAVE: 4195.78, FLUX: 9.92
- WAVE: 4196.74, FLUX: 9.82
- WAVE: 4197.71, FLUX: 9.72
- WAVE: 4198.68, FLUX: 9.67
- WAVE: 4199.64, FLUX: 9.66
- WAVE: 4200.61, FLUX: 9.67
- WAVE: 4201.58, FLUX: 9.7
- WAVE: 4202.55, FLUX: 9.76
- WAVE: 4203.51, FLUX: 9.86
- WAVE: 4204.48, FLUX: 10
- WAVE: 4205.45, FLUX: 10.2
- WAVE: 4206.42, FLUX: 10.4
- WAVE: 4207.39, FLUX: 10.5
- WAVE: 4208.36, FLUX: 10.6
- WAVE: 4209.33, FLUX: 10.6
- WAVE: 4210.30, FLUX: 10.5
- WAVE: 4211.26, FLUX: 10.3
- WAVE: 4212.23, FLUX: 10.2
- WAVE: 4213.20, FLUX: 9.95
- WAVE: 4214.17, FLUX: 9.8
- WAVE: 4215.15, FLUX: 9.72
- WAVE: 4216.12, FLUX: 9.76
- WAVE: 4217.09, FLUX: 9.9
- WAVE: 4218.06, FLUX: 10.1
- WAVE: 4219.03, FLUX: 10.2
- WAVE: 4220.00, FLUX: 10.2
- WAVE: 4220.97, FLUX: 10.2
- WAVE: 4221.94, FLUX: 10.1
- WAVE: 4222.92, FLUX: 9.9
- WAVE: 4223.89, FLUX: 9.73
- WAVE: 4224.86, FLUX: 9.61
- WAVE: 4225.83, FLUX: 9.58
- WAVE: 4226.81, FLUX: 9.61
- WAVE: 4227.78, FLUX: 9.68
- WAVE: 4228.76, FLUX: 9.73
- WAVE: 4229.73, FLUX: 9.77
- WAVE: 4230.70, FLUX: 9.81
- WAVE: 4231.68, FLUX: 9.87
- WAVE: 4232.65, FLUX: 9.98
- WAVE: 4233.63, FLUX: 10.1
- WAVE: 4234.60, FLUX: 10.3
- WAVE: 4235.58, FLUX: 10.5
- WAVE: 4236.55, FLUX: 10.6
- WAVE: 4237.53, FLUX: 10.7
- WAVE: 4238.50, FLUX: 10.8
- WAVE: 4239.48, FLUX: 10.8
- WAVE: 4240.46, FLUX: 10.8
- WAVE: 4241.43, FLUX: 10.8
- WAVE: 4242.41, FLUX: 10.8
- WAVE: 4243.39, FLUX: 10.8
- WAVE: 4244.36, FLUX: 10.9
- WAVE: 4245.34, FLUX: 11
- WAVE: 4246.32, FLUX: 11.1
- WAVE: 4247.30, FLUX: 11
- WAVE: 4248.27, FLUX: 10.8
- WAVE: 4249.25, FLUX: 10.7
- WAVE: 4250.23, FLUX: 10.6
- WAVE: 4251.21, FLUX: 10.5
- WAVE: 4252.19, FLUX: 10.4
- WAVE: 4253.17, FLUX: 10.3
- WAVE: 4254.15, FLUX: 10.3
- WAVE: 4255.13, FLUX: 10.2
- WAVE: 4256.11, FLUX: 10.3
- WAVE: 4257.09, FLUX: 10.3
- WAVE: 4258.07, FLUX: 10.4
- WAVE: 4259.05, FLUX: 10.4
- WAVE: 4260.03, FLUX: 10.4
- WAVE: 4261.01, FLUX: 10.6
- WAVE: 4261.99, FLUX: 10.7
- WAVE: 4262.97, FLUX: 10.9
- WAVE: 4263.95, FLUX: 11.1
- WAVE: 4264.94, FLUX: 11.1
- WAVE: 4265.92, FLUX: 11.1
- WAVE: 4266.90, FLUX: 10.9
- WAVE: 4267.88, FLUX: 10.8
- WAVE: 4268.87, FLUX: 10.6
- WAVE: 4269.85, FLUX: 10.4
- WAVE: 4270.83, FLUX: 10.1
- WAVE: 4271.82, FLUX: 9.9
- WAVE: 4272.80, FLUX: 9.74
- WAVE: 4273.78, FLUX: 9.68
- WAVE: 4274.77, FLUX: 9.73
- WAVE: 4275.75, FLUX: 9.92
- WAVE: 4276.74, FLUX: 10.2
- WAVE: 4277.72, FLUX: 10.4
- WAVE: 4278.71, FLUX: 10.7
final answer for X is 0.04 mag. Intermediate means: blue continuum 9.9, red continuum 10.7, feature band 9.82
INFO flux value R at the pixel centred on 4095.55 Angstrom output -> 10.1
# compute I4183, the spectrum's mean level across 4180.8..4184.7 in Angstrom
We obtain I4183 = 9.71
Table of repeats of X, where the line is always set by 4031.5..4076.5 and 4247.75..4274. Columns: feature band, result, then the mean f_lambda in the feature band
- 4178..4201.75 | 0.03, 9.88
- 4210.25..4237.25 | 0.04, 9.99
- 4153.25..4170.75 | 0.07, 9.47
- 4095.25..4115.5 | 0.00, 9.79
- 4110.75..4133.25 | -0.02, 10.1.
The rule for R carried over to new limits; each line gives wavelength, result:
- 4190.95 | 10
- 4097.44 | 9.84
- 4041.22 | 10.1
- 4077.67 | 9.58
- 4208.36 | 10.6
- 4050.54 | 10.1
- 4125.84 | 9.94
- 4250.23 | 10.6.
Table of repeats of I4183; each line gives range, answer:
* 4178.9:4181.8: 9.2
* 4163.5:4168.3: 9.47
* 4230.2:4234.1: 9.93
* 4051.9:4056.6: 10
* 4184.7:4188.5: 10.6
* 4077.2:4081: 9.78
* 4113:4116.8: 10.2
